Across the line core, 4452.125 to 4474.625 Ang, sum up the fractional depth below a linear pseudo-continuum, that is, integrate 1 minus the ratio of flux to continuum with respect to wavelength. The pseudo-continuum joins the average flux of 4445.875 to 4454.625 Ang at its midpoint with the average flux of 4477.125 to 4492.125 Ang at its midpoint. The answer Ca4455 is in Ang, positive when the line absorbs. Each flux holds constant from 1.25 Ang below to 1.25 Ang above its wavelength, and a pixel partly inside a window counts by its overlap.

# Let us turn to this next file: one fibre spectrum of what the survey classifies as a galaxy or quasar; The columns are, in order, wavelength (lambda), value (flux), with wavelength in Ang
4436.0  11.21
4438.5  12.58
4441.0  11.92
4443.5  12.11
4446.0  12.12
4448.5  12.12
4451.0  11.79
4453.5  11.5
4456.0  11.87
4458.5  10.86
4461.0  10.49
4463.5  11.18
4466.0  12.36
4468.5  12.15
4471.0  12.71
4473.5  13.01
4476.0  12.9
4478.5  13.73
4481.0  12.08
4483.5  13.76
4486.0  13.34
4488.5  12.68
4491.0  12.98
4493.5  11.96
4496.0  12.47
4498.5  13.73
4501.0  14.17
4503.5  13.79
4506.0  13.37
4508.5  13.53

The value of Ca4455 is 1.0 Ang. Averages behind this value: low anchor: 11.9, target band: 11.8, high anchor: 13.1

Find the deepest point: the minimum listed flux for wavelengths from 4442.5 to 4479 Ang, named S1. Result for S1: 10.49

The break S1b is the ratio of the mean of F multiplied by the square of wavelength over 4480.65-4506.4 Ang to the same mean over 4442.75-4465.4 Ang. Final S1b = 1.2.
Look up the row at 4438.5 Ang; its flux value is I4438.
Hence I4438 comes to 12.58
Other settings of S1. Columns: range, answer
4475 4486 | 12.08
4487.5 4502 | 11.96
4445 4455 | 11.5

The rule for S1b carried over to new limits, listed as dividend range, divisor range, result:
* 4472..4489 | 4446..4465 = 1.15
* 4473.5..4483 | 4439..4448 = 1.09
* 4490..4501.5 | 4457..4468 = 1.17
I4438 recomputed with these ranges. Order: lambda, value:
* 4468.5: 12.15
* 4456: 11.87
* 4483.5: 13.76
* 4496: 12.47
